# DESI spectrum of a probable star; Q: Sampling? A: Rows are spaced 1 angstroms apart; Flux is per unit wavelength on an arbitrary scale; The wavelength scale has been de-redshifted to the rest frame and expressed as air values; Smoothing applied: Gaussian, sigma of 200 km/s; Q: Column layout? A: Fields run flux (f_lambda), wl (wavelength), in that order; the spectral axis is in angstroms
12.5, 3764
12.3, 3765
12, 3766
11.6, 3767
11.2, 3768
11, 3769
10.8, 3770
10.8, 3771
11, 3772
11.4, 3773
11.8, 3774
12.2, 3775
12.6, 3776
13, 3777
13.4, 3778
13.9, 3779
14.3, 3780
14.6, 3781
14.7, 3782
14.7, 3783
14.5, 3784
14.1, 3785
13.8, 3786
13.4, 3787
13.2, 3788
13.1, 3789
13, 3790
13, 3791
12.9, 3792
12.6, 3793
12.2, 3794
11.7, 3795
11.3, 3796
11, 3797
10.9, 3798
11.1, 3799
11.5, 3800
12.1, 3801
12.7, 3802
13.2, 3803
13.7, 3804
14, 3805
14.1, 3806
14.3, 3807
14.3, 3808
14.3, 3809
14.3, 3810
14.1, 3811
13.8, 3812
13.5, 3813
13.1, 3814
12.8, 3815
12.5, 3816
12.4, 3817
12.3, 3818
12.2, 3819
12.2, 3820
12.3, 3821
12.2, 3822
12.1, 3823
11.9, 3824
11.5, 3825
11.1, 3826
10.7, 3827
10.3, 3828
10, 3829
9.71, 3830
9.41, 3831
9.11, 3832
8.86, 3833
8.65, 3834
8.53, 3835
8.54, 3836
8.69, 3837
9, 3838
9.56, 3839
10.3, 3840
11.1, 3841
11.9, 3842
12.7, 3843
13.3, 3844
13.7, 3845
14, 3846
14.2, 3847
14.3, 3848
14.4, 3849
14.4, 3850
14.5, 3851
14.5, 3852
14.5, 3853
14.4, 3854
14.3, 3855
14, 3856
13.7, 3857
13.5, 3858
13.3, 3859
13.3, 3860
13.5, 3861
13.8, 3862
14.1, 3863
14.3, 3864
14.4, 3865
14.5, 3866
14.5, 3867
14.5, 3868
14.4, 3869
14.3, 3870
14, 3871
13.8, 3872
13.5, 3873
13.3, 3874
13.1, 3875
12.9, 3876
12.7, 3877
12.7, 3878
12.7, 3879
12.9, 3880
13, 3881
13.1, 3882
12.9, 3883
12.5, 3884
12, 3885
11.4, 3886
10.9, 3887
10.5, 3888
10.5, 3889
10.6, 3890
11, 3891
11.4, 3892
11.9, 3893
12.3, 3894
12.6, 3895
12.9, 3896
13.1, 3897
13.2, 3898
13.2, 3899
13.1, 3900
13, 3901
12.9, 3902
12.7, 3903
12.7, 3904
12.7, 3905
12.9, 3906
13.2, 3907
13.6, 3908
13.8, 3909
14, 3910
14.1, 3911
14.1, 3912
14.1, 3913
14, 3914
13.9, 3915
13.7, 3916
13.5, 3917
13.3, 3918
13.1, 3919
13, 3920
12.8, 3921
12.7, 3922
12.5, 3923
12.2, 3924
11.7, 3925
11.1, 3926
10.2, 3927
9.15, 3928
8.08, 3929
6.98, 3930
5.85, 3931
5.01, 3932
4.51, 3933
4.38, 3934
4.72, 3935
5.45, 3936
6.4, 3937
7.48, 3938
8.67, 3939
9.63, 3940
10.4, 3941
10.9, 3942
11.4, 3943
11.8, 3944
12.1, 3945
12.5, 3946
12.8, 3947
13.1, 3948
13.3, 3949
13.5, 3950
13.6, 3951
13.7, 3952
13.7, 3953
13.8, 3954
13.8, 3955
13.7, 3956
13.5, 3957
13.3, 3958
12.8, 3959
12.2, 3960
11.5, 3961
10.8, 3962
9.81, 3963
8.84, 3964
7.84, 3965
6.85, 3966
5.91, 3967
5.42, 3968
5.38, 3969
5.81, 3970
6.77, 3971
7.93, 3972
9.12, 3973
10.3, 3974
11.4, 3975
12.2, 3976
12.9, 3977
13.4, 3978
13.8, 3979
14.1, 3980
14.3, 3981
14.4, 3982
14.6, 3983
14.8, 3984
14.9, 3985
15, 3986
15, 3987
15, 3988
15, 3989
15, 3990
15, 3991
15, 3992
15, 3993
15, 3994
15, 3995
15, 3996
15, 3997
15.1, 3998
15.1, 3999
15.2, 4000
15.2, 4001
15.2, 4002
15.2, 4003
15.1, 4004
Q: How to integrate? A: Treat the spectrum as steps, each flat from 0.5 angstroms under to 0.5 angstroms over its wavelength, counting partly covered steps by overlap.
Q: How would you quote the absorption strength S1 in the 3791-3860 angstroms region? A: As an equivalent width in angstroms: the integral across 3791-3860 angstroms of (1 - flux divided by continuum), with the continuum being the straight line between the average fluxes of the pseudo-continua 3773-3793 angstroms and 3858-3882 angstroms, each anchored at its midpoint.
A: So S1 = 6.3 angstroms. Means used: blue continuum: 13.4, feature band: 12.3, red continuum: 13.6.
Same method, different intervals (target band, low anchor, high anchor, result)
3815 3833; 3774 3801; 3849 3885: 2.7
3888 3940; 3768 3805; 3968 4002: 6.9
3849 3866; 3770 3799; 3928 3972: -3.9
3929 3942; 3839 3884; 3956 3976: 4.6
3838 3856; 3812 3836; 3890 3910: -2.4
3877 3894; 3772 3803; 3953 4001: 0.9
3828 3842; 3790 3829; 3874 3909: 3.4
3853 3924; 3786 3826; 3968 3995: -2.5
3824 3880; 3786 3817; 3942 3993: 0.6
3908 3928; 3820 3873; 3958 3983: -3.1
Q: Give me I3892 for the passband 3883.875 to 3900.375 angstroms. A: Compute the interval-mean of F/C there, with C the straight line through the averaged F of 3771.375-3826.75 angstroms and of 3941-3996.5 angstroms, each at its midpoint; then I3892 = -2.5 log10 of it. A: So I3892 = 0.05 mag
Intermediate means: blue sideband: 12.9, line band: 11.9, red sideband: 12.2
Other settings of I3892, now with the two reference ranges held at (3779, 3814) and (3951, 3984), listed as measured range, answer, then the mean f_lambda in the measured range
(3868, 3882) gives -0.09 mag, 13.4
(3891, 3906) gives -0.06 mag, 12.6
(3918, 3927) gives -0.06 mag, 12.3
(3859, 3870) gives -0.14 mag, 14.1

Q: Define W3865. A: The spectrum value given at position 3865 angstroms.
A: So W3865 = 14.4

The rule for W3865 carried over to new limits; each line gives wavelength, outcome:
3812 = 13.8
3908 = 13.6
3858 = 13.5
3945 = 12.1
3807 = 14.3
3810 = 14.3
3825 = 11.5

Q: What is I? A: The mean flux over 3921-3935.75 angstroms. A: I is 8.6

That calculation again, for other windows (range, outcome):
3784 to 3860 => 12.4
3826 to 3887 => 12.5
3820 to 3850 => 11.2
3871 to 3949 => 11.6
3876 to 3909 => 12.4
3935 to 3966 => 11.2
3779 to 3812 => 13.2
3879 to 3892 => 11.8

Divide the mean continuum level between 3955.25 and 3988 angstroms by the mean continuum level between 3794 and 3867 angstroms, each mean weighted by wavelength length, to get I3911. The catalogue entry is 0.91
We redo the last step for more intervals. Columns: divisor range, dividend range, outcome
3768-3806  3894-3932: 0.97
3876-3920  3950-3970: 0.85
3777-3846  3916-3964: 0.89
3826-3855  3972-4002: 1.22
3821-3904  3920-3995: 0.90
